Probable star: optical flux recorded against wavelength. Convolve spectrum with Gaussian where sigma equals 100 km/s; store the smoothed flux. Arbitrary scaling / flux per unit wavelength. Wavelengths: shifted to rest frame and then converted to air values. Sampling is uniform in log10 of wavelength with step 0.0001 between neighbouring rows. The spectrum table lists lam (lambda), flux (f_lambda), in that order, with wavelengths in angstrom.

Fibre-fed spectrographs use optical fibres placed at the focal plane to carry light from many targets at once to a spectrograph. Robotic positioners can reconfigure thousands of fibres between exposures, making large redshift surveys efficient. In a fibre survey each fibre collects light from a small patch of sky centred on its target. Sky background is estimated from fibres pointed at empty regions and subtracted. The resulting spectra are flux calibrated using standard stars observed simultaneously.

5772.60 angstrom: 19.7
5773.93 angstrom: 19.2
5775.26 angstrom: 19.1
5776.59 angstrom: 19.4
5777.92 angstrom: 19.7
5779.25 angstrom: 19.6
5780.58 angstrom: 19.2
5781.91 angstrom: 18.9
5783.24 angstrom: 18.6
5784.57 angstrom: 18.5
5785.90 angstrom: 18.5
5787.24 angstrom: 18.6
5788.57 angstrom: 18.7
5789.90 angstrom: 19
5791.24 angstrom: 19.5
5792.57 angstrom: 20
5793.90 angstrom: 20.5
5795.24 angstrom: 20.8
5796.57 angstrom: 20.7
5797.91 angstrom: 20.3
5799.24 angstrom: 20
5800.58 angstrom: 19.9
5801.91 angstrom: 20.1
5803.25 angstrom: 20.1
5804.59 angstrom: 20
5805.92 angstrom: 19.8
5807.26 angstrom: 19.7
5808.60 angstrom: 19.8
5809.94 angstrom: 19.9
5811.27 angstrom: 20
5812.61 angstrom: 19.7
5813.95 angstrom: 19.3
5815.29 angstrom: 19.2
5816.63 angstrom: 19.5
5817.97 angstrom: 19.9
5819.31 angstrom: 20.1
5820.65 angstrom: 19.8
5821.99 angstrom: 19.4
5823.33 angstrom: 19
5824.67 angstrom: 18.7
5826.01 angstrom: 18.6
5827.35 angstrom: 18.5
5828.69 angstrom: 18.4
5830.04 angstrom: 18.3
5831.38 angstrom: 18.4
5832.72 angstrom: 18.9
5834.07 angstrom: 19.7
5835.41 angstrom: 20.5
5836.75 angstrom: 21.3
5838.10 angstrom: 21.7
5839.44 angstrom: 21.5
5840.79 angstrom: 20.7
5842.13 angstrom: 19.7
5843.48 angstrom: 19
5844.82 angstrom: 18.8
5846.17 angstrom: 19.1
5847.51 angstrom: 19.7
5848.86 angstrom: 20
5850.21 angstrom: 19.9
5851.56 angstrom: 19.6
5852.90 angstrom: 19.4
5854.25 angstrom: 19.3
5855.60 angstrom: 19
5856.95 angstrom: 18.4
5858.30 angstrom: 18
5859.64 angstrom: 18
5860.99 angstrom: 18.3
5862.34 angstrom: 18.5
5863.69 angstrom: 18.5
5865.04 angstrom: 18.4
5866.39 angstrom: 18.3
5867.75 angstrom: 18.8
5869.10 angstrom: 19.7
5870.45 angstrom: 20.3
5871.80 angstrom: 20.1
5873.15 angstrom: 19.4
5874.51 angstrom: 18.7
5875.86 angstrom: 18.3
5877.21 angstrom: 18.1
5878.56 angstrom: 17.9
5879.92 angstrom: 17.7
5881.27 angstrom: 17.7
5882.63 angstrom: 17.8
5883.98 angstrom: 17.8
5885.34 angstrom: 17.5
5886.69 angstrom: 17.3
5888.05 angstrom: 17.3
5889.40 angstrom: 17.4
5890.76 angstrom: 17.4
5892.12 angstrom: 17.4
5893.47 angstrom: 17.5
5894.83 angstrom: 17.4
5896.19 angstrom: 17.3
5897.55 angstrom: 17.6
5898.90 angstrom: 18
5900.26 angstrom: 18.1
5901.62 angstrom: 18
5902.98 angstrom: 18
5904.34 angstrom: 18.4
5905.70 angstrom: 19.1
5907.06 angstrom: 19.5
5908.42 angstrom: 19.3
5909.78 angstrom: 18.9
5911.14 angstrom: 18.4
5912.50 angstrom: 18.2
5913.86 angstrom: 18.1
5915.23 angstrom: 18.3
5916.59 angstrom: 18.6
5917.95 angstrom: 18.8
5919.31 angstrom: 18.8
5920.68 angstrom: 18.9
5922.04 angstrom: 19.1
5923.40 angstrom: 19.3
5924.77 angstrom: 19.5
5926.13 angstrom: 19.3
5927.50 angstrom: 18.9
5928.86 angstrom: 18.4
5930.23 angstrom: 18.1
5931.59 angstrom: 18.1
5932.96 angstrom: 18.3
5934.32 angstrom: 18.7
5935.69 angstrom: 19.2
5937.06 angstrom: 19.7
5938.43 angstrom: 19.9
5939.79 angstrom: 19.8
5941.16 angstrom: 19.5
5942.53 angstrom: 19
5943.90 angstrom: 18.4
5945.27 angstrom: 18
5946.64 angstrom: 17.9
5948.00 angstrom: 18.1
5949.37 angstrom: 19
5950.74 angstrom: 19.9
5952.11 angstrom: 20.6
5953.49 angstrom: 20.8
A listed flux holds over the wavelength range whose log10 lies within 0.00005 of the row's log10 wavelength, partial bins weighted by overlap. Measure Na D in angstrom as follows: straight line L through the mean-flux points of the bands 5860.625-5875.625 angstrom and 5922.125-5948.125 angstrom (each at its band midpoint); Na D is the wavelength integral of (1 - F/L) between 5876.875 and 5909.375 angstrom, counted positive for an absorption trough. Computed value 1.8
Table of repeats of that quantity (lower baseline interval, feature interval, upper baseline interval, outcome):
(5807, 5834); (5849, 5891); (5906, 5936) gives 1.1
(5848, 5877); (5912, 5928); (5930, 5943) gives 0.2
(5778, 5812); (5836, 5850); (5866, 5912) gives -0.9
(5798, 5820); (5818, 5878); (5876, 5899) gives -1.7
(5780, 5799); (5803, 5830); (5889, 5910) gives -0.5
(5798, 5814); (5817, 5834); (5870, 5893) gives 0.4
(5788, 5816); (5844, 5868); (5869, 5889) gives -0.1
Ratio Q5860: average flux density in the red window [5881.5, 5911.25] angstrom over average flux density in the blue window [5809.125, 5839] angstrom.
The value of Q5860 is 0.92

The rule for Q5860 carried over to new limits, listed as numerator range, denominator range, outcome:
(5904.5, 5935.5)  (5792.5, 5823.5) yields 0.94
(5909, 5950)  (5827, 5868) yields 0.98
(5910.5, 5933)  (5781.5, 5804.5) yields 0.95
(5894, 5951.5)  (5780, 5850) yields 0.95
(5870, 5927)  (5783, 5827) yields 0.94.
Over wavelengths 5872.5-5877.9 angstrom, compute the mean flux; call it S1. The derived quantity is 18.6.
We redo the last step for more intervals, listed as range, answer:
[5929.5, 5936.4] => 18.5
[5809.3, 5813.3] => 19.9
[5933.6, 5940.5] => 19.5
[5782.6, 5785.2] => 18.6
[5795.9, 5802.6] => 20.2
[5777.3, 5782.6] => 19.4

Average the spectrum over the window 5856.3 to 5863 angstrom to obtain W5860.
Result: 18.3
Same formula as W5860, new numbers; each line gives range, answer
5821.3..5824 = 19.2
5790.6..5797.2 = 20.3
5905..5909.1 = 19.3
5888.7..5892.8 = 17.4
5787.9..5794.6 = 19.5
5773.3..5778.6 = 19.4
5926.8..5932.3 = 18.4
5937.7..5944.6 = 19.3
